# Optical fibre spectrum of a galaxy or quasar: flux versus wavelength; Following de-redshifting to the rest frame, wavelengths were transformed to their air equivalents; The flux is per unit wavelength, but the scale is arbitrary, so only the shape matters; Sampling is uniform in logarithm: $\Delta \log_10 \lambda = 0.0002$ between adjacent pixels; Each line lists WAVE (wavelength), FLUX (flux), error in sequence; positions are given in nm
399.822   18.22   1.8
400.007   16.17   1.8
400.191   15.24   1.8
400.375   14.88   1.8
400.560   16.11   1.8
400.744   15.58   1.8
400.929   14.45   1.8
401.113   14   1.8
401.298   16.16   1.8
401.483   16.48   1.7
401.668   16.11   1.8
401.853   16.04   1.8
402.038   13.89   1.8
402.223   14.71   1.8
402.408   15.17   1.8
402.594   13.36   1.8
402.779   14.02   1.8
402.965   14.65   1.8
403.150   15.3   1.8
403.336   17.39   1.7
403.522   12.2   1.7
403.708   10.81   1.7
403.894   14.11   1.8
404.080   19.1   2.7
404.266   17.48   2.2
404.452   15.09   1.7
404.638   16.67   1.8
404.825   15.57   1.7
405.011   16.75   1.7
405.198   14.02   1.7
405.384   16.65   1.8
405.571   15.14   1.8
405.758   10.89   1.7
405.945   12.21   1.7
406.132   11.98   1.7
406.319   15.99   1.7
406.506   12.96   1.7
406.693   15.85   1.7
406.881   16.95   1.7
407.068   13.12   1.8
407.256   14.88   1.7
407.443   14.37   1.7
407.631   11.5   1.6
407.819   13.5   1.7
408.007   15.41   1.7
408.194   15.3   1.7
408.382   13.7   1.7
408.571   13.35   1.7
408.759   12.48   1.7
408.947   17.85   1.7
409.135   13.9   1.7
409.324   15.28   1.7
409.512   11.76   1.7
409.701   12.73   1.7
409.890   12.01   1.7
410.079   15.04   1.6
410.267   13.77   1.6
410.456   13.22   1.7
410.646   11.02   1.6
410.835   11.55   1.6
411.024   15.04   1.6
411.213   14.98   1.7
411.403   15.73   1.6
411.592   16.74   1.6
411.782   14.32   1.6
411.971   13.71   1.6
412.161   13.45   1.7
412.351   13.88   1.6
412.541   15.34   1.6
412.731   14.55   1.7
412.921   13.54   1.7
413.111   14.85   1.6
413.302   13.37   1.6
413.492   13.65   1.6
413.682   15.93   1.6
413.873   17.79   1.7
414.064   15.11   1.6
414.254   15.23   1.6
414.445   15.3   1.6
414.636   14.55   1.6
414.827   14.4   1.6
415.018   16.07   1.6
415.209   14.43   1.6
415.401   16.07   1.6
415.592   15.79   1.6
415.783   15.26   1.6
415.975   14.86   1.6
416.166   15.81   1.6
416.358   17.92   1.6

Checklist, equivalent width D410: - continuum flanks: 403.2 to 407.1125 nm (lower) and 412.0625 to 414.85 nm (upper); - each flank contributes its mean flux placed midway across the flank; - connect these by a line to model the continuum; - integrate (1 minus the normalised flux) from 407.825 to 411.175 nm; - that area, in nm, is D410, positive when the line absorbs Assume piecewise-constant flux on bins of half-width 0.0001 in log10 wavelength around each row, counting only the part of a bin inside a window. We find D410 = 0.24 nm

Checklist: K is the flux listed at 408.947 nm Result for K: 17.85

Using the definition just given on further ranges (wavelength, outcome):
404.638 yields 16.67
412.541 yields 15.34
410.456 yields 13.22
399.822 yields 18.22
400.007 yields 16.17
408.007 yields 15.41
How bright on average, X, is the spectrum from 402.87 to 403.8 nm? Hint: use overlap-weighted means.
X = 14.1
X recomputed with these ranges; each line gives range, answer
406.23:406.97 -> 15.4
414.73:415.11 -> 15.2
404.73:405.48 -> 15.7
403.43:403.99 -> 12.4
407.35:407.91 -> 13.1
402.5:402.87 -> 13.7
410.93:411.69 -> 15.6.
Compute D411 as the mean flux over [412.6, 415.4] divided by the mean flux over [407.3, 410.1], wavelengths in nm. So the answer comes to 1.1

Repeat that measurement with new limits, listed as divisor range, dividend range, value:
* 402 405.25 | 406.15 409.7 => 0.95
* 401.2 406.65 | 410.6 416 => 0.99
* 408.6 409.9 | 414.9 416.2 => 1.12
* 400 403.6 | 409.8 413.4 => 0.93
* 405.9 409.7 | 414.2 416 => 1.08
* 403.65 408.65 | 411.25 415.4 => 1.02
